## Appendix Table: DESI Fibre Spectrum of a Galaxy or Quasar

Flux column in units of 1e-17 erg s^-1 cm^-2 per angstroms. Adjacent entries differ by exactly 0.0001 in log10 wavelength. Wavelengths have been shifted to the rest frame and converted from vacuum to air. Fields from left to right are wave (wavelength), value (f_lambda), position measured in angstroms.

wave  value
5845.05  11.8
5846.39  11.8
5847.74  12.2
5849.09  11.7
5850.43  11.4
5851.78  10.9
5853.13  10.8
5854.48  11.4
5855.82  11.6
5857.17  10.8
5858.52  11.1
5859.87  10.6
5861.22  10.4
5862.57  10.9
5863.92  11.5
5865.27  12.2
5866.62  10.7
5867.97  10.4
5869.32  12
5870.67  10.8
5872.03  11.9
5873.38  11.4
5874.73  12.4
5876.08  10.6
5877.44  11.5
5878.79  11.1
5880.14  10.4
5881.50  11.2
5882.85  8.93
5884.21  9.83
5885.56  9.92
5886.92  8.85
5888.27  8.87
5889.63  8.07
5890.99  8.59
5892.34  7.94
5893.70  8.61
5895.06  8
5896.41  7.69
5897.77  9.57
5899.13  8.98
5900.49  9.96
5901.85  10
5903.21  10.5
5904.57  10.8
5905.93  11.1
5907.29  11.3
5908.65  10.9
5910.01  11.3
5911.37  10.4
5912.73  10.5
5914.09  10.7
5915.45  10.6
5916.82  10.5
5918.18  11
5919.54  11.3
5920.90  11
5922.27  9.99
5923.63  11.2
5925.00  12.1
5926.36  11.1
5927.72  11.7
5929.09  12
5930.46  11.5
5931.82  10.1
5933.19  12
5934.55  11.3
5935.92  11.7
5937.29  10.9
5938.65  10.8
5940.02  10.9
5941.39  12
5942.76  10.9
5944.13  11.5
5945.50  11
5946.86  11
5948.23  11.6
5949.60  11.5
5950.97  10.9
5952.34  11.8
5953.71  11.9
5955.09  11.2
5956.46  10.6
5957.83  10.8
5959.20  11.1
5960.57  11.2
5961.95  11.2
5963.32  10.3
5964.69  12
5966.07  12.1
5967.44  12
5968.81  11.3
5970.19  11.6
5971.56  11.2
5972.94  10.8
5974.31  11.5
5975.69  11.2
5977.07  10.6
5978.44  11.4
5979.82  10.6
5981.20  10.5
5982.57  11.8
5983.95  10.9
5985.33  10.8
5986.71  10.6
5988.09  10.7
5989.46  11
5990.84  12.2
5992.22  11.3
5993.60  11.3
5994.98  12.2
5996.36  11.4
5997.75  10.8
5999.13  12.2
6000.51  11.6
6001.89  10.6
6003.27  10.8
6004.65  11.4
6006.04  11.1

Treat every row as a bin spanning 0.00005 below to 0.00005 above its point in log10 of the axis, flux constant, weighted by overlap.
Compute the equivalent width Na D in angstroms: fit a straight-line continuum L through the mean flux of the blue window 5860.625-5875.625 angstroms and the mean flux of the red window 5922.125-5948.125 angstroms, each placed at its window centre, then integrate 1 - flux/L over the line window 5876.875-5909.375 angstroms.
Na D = 4.7 angstroms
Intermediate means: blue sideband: 11.3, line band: 9.69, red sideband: 11.3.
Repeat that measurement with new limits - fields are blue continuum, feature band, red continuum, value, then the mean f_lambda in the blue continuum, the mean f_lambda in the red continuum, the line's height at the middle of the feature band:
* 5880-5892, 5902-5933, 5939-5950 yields -1.8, 9.32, 11.3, 10.4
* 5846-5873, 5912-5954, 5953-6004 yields 0.2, 11.2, 11.2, 11.2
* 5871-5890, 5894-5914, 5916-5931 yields 1.4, 10.4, 11.2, 10.8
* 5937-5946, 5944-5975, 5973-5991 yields -0.6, 11.2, 11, 11.1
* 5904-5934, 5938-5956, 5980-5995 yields -0.3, 11.1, 11.1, 11.1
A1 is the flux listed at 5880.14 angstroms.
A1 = 10.4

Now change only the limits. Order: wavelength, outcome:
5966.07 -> 12.1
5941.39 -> 12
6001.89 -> 10.6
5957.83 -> 10.8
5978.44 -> 11.4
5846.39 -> 11.8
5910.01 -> 11.3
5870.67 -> 10.8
